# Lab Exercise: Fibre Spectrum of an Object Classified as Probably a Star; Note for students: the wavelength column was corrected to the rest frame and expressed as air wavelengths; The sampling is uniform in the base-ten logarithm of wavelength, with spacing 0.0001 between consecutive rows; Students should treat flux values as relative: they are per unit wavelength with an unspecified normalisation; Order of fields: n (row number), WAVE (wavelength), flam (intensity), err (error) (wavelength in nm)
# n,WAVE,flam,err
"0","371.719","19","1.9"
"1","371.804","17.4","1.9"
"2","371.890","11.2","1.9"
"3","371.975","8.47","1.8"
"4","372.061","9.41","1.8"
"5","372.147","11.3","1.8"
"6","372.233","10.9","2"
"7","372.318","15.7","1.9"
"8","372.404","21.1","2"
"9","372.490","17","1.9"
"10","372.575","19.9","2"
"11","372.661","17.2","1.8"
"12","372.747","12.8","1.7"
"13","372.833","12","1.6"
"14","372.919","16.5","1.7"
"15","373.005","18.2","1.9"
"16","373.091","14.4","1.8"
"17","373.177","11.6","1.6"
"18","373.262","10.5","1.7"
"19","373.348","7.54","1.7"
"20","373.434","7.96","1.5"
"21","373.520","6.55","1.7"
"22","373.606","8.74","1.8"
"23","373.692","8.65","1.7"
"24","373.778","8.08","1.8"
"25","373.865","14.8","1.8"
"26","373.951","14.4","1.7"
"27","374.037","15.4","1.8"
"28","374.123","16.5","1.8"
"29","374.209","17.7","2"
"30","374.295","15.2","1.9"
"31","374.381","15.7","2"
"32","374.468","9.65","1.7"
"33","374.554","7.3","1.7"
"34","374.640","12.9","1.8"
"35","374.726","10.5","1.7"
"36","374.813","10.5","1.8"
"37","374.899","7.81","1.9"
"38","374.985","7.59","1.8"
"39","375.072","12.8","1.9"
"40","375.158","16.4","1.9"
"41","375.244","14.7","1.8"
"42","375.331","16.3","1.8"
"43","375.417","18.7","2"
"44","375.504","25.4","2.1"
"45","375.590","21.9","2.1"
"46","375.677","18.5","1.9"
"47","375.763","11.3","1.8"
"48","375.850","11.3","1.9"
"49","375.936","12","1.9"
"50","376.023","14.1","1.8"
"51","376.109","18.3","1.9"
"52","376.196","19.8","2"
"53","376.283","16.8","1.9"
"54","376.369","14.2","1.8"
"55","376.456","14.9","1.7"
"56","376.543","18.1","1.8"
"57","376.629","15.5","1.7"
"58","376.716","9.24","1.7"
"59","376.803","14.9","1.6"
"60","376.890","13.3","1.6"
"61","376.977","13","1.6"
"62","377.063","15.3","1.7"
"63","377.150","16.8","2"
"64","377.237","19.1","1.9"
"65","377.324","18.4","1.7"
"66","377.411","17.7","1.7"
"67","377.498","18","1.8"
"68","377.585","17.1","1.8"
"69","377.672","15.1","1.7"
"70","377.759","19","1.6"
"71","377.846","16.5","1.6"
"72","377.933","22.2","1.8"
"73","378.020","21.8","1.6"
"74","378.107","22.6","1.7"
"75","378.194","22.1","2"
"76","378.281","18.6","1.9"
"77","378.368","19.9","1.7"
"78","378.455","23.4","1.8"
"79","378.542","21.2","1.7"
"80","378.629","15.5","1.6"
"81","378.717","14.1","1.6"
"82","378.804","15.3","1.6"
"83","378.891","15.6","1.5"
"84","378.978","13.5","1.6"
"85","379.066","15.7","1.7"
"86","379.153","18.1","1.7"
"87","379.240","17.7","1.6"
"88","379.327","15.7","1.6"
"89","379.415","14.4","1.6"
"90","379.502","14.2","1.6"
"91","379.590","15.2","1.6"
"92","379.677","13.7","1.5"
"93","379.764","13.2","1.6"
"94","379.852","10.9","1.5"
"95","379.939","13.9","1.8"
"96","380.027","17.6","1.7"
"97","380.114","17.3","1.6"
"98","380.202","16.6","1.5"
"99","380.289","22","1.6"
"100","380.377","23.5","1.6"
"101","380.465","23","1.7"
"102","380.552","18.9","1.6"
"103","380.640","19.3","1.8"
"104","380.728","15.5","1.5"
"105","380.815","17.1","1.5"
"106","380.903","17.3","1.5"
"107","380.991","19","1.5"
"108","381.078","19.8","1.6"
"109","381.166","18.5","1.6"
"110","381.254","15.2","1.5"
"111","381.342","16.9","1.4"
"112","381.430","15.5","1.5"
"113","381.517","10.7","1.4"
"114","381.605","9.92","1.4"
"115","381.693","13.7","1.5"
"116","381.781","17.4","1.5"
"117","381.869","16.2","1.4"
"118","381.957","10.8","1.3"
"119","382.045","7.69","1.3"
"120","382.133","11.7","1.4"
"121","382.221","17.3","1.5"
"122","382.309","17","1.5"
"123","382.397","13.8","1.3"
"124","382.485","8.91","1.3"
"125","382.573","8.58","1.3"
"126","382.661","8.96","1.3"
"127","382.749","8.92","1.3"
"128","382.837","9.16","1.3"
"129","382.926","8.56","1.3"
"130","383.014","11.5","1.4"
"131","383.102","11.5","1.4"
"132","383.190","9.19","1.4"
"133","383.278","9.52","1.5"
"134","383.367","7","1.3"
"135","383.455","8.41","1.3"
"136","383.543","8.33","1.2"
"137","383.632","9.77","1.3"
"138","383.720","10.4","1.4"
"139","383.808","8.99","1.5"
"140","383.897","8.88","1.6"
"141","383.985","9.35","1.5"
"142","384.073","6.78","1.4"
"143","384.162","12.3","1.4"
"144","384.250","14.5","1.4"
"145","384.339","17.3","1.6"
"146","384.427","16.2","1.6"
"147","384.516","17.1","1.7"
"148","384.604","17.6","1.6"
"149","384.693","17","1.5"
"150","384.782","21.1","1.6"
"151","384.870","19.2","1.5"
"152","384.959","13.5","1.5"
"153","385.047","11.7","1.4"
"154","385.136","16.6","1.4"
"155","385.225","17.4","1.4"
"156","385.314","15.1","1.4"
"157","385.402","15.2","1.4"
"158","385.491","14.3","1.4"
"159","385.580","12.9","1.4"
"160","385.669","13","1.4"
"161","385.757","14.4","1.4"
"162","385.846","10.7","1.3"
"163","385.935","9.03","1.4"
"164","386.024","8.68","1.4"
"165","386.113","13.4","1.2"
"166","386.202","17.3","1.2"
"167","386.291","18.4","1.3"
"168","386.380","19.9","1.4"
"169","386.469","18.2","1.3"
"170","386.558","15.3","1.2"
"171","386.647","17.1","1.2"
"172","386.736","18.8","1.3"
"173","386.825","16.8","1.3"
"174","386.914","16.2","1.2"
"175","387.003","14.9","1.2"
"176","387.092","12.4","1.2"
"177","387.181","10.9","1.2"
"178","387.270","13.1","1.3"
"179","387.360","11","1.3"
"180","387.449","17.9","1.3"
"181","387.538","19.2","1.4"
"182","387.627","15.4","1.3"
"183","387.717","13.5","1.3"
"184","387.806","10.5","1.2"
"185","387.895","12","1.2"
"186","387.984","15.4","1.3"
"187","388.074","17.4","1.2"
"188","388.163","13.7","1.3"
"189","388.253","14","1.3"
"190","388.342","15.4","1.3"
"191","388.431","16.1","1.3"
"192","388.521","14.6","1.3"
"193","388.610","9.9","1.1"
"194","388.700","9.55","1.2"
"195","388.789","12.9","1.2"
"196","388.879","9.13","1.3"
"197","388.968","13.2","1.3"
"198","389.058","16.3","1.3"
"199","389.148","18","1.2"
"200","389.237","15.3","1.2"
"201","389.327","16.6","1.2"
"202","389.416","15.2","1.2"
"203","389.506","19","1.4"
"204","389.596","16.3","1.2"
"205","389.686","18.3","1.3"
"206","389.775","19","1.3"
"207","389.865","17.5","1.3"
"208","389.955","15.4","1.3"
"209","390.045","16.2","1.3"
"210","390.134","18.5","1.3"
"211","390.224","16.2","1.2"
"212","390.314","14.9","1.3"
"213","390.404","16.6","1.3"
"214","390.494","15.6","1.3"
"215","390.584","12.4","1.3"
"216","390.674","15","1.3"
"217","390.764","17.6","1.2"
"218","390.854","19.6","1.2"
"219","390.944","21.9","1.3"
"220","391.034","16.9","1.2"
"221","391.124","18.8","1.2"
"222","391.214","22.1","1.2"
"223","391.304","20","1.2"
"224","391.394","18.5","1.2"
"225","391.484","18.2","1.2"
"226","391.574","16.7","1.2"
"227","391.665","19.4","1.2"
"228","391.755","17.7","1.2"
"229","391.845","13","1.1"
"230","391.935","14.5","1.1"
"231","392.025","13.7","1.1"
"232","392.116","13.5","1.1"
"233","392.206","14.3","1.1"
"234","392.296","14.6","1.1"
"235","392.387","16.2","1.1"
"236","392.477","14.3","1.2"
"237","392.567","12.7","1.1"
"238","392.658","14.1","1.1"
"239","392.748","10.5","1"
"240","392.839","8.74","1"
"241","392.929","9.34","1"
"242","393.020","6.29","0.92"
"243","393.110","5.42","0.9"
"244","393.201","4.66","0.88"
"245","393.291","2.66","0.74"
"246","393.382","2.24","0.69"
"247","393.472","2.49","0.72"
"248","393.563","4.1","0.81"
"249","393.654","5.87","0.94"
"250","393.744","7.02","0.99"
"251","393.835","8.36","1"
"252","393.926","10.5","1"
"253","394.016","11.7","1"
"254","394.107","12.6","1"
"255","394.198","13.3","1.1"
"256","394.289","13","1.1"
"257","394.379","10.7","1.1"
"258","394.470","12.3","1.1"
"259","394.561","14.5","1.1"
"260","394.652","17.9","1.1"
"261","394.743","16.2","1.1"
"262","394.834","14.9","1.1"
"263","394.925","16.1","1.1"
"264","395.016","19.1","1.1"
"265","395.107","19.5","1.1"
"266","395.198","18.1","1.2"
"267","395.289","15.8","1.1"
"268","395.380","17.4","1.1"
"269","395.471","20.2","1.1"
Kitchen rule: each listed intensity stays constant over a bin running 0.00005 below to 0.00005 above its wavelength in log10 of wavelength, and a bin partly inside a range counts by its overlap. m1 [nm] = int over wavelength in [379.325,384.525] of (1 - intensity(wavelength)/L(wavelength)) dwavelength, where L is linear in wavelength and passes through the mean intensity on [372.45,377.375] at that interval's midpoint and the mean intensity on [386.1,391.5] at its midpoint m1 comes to 0.47 nm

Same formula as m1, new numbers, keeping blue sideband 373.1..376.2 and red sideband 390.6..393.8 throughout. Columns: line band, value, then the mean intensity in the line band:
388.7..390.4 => -0.381 nm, 15.8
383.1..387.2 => -0.221 nm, 13.7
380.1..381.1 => -0.462 nm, 19.1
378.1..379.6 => -0.477 nm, 17.3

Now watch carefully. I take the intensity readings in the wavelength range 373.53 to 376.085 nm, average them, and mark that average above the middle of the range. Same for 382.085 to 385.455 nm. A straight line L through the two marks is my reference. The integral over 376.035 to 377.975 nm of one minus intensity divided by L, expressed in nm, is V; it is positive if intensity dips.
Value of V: -0.46 nm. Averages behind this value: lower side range 13.6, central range 16.5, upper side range 12.5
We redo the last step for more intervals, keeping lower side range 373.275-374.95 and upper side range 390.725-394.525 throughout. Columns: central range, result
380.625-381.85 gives -0.44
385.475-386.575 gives -0.19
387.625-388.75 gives -0.12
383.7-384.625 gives -0.04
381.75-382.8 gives -0.03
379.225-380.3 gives -0.33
